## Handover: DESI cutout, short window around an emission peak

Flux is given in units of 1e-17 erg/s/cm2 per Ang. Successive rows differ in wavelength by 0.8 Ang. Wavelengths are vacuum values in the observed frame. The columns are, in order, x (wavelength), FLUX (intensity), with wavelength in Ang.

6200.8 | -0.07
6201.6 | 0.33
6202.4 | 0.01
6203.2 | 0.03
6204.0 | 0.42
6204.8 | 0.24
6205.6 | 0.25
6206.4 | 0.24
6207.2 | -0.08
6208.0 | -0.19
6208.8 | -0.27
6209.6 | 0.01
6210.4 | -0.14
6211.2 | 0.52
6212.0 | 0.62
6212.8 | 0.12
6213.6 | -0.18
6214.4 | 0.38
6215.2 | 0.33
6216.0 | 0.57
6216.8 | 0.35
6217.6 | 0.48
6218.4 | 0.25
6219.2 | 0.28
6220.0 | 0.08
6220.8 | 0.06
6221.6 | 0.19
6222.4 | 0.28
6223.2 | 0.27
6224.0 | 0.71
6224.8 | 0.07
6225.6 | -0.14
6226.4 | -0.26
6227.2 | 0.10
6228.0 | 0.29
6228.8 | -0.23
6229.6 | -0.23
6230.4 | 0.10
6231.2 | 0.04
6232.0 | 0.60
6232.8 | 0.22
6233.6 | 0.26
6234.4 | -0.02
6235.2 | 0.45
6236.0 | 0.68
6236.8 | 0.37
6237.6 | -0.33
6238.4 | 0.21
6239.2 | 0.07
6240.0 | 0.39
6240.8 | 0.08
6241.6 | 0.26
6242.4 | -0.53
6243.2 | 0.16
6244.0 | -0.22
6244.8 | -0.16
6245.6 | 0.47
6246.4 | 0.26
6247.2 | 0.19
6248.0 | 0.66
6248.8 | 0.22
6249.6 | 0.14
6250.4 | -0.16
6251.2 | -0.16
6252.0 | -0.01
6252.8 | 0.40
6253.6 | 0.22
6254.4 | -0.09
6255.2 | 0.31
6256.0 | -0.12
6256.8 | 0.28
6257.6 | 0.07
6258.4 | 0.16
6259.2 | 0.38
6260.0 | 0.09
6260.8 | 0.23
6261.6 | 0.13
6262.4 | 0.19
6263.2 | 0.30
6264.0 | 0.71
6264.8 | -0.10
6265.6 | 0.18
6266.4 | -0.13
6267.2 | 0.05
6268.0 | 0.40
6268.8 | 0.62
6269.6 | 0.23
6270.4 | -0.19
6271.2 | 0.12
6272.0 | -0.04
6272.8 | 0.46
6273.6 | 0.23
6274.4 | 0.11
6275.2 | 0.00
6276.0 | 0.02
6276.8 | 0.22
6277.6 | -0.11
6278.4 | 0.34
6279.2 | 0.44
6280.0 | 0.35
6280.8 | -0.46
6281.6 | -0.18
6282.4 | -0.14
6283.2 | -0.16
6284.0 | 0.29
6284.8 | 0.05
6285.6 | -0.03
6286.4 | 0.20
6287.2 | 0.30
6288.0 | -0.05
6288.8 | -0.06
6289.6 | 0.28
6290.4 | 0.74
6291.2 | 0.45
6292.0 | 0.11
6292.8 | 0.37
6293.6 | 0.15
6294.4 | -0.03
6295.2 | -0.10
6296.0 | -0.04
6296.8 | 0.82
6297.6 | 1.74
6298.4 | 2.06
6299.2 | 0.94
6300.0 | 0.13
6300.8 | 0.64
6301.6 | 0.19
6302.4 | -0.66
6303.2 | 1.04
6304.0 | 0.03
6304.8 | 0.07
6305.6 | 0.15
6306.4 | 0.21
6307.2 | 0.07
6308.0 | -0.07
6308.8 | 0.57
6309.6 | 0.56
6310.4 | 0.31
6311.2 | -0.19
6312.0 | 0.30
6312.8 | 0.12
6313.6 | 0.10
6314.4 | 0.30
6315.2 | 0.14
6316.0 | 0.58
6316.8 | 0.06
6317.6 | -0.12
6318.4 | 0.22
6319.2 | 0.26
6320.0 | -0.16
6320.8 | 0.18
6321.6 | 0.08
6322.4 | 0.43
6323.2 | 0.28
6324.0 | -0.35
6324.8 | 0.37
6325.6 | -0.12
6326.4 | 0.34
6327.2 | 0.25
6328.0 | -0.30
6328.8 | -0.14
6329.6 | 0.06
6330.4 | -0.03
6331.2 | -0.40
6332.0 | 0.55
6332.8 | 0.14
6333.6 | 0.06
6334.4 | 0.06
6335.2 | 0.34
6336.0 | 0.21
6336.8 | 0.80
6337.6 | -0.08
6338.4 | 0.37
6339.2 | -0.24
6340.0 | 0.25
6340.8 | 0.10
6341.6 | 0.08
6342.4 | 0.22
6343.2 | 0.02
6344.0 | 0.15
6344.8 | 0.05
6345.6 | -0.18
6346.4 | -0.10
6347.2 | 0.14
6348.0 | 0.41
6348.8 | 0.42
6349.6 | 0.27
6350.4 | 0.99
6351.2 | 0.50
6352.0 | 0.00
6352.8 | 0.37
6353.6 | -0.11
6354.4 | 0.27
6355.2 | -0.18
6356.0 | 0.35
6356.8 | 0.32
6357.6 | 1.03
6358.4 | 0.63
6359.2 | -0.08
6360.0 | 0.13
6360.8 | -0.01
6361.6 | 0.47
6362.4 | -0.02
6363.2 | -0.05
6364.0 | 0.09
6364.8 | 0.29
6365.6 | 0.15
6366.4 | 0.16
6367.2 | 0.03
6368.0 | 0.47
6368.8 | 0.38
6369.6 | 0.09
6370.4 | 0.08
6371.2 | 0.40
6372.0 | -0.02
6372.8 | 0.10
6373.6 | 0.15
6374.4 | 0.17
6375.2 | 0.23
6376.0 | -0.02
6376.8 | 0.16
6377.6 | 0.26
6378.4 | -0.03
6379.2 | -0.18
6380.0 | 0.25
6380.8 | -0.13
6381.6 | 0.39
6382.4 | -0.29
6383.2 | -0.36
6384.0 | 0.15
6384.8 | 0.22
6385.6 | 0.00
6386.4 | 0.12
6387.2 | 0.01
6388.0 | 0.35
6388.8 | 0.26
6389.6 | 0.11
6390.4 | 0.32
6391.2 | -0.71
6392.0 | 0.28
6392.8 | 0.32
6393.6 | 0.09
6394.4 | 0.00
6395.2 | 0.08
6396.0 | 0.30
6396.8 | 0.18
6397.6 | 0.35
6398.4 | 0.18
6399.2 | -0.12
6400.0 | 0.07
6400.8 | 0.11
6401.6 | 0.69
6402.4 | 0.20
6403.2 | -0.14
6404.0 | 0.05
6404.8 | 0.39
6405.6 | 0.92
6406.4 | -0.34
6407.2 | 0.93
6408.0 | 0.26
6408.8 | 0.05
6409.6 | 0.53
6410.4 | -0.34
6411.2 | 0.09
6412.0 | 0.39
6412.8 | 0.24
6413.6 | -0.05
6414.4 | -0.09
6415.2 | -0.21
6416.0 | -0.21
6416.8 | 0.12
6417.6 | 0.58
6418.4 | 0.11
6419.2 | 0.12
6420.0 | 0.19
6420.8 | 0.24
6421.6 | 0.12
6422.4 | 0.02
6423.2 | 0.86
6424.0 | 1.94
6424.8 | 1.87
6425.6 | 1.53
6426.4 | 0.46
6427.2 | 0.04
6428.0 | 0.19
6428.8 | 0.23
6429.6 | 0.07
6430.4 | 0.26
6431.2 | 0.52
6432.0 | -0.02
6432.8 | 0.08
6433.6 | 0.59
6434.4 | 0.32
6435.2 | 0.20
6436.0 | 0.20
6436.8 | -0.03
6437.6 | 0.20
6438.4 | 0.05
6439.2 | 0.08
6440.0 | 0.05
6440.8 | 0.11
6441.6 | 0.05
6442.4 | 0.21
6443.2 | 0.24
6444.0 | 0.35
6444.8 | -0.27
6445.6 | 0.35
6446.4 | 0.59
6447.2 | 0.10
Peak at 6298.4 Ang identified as H-beta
